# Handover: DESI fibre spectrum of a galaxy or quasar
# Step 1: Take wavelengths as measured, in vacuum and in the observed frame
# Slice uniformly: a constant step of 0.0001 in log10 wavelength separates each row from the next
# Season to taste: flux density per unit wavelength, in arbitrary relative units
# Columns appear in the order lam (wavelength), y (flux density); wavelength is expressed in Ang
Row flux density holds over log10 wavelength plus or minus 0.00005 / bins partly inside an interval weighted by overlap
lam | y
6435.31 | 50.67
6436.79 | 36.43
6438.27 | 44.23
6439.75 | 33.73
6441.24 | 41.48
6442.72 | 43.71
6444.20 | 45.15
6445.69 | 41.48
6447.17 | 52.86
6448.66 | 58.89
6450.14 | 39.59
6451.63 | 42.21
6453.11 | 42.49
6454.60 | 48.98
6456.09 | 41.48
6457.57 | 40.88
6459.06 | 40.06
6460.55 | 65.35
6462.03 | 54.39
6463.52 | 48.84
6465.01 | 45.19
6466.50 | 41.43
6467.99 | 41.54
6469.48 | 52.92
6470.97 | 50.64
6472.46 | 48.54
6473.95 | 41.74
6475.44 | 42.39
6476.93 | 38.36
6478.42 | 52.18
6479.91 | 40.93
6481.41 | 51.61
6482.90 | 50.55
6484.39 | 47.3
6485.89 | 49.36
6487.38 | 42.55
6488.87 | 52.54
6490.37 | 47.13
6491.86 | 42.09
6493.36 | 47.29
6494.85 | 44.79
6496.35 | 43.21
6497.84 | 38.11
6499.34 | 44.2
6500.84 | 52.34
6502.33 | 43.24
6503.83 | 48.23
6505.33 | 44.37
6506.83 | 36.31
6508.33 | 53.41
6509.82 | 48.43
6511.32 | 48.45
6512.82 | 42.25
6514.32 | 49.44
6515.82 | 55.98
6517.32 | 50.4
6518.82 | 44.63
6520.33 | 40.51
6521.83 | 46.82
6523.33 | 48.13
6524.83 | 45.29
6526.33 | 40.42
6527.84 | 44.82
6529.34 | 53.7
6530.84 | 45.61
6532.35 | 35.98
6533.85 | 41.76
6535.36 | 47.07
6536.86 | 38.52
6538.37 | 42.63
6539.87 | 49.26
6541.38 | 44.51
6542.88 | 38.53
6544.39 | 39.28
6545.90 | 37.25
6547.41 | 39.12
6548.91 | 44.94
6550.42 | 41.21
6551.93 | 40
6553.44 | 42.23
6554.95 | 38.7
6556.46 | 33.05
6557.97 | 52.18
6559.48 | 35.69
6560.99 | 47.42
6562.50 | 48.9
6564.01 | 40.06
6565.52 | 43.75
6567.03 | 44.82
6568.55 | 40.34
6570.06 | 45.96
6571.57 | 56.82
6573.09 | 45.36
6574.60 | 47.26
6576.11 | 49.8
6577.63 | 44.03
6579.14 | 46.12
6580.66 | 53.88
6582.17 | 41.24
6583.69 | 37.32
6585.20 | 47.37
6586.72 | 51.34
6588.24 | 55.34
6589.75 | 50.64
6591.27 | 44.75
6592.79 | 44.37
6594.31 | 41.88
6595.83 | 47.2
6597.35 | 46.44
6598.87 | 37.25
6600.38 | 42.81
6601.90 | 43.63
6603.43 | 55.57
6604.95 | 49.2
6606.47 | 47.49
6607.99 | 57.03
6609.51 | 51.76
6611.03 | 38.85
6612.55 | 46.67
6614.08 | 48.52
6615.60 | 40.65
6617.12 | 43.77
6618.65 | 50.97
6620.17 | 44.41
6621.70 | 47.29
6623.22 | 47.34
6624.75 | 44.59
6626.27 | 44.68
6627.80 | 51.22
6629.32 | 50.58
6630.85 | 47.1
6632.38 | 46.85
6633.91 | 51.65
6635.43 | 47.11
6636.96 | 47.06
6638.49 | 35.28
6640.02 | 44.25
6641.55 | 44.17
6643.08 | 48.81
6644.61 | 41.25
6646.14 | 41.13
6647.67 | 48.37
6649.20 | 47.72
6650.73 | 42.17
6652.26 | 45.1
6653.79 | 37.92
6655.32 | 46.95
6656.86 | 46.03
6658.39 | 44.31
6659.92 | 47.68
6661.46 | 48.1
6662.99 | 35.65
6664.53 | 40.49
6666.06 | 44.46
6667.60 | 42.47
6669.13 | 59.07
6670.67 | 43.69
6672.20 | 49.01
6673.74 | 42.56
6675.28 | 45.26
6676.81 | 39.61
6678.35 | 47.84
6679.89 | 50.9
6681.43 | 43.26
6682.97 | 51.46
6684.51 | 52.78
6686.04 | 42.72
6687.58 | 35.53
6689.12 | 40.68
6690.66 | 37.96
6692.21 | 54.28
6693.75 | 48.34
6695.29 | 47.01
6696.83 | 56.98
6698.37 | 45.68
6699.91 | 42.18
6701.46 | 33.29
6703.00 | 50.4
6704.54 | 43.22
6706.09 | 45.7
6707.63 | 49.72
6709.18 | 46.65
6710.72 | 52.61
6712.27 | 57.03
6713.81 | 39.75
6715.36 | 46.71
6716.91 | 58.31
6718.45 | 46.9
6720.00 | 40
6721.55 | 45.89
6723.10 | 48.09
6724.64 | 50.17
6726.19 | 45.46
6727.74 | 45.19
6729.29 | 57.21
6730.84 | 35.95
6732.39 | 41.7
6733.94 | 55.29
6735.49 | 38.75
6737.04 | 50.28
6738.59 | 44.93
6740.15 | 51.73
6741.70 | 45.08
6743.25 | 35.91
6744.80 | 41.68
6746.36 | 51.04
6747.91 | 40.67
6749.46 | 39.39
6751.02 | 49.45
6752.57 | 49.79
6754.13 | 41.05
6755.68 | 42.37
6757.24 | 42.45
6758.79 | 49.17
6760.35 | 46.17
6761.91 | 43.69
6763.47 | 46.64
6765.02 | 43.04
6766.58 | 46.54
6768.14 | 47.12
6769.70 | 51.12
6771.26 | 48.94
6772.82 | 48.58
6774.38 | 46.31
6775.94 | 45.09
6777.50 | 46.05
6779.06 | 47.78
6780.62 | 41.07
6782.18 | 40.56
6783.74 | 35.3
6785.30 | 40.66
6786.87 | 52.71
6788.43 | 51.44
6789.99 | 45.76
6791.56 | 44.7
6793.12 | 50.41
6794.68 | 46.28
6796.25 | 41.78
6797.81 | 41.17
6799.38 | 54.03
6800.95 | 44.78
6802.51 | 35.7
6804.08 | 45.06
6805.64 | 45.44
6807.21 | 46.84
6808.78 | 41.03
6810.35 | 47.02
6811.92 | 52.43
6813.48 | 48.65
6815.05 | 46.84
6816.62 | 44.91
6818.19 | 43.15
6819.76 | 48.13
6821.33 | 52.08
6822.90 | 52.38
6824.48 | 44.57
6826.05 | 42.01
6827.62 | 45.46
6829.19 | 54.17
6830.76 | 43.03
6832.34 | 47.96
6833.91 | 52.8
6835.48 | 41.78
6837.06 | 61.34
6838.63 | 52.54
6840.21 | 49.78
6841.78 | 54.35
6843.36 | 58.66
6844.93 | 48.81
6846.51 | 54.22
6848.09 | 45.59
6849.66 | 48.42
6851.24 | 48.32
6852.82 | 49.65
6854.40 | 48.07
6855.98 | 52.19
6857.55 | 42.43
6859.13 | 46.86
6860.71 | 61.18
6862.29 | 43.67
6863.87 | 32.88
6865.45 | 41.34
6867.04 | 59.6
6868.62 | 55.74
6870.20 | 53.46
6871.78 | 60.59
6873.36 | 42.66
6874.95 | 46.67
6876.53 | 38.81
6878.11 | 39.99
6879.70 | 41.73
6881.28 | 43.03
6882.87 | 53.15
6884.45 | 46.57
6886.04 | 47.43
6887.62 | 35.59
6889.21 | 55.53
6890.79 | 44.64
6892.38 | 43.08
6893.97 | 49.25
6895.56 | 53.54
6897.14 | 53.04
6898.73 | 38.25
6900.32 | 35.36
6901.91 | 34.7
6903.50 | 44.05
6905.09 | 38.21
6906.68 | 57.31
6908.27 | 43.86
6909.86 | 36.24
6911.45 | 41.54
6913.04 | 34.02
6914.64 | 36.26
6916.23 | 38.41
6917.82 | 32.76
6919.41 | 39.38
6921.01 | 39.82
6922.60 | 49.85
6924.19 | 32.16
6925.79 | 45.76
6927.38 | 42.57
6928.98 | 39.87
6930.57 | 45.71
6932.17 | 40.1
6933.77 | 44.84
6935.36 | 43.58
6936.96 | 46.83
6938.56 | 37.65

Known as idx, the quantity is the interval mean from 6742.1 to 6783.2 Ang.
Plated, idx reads 45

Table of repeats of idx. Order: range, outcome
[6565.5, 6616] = 46.7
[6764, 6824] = 46.1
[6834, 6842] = 51.9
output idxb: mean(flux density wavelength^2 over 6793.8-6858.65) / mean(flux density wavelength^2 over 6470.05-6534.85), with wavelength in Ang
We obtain 1.15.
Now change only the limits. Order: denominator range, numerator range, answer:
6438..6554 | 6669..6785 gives 1.09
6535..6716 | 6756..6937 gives 1.08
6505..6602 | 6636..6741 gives 1.07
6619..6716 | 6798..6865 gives 1.10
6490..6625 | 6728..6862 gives 1.11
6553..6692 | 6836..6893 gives 1.14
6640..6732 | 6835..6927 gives 1.06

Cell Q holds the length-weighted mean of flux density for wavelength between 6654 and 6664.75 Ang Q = 44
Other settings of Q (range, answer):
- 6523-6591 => 44.4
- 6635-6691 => 44.6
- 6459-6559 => 45.3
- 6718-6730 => 47.3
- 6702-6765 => 46.2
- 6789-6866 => 47.6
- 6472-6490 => 46.5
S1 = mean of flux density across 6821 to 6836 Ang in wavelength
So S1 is 47.6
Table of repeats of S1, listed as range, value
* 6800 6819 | 45.2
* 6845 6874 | 49.3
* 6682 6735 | 46.7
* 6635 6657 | 44.1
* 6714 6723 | 47.1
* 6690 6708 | 46.2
